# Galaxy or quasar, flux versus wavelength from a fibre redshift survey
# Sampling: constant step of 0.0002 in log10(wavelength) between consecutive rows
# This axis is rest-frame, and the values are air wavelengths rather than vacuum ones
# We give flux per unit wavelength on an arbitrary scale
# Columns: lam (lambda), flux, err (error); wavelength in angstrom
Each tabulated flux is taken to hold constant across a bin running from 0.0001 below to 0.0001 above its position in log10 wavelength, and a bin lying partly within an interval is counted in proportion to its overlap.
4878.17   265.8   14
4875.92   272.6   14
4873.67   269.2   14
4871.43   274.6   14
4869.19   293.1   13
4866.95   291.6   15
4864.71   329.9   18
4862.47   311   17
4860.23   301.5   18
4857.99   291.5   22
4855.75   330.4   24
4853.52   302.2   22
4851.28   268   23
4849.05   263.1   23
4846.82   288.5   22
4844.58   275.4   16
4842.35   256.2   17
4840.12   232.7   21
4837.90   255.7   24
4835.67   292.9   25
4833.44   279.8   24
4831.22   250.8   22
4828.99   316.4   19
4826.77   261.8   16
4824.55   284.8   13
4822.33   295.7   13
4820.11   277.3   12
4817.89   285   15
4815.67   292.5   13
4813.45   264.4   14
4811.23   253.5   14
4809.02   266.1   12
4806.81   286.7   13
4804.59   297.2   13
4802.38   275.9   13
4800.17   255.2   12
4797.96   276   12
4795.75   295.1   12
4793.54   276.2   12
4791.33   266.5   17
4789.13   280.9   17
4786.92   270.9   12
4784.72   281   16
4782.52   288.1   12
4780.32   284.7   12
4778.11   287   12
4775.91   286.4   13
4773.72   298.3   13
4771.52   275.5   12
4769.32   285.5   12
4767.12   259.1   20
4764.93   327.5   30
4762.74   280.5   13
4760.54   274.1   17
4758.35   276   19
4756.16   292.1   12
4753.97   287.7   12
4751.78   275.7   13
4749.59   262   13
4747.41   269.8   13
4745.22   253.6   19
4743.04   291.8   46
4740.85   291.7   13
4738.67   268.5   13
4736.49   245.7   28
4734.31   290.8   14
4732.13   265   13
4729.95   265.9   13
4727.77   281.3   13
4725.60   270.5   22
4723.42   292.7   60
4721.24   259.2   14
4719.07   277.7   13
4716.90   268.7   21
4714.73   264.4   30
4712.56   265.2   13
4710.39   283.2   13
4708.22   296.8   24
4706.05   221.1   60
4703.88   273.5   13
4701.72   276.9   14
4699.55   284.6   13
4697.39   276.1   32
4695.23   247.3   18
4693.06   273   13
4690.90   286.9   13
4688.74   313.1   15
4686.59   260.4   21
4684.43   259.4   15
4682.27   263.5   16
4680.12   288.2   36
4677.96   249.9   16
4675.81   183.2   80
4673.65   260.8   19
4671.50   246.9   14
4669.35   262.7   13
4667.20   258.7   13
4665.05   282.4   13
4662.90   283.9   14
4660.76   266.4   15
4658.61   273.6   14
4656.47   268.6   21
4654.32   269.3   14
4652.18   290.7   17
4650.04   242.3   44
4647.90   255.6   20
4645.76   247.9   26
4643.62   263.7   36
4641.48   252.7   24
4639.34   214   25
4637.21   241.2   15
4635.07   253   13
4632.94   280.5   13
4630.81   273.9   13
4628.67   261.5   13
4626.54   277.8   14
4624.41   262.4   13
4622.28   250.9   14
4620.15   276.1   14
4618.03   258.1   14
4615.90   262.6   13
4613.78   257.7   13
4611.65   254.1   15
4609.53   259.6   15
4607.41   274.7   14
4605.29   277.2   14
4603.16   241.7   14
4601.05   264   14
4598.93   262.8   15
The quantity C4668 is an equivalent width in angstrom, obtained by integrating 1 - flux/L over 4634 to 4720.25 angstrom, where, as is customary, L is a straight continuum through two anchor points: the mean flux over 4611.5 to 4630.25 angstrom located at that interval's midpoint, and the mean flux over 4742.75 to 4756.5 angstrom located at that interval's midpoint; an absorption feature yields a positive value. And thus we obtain 1.38 angstrom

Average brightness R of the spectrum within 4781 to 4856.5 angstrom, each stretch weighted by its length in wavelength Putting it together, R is 278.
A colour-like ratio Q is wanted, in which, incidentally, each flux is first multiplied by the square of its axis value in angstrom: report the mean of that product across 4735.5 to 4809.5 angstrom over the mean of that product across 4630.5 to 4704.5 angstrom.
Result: 1.1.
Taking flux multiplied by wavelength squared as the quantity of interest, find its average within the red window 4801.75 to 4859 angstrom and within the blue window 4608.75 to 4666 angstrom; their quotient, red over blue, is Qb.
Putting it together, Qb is 1.2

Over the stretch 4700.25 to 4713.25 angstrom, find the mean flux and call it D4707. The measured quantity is 270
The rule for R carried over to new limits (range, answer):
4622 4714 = 264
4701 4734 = 271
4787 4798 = 278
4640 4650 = 252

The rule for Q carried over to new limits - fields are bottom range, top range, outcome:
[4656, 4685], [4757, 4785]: 1.14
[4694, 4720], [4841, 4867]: 1.15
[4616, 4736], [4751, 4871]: 1.13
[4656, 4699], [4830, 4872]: 1.15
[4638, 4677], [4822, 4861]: 1.18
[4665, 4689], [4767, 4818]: 1.13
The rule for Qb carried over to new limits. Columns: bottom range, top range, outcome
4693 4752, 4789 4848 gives 1.06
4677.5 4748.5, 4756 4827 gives 1.07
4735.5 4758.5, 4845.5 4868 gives 1.14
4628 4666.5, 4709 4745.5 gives 1.08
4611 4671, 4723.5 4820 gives 1.12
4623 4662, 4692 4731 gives 1.07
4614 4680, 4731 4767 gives 1.12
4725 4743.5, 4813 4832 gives 1.07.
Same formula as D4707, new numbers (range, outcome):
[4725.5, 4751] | 272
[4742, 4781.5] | 282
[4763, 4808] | 283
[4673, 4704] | 266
